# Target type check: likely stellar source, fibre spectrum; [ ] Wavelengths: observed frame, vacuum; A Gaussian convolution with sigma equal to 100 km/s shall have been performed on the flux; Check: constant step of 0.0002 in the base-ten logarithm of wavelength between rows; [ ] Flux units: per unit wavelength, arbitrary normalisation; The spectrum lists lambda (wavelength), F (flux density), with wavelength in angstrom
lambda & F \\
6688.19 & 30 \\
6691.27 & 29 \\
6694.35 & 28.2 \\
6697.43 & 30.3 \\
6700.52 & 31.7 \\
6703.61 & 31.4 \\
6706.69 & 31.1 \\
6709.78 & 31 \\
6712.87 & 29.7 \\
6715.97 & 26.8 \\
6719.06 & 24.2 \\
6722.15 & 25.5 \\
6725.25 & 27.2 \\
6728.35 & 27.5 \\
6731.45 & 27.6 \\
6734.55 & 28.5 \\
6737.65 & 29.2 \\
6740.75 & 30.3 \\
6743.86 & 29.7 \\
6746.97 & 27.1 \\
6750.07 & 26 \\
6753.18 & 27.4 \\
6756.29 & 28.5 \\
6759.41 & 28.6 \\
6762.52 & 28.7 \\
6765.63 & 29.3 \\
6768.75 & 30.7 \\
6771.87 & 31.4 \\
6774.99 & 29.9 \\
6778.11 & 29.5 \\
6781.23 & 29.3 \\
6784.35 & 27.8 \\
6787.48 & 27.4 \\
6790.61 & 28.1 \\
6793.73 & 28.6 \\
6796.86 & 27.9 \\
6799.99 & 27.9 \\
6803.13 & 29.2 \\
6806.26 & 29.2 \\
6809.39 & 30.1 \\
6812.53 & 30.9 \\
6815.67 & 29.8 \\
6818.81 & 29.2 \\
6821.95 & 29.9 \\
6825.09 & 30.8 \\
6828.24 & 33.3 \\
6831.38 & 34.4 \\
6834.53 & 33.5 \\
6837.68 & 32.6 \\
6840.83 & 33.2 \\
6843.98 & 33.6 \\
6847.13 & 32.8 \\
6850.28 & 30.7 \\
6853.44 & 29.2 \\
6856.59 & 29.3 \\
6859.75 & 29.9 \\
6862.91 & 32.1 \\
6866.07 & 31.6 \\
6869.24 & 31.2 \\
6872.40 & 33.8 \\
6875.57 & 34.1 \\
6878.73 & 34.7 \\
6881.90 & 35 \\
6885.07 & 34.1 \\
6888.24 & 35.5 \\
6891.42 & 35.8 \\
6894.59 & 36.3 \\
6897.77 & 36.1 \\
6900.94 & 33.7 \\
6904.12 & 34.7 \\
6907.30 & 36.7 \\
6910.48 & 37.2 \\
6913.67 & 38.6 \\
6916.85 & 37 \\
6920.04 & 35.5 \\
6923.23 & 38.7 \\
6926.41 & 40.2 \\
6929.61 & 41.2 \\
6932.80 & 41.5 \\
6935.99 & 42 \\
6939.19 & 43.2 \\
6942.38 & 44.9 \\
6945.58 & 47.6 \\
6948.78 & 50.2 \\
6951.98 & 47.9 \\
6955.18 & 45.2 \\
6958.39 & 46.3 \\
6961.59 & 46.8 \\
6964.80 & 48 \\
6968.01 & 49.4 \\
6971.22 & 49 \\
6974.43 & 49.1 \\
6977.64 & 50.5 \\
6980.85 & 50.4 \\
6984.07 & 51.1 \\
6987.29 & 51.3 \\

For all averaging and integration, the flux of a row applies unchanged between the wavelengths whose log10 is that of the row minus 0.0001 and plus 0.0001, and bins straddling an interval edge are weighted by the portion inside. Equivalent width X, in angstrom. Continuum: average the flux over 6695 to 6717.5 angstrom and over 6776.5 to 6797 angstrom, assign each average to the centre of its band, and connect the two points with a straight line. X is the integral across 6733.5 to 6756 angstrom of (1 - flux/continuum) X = 0.8 angstrom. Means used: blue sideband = 30.2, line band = 28.3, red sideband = 28.4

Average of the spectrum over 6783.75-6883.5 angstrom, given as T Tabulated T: 31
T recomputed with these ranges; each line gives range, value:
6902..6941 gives 38.8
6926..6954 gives 44.5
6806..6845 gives 31.6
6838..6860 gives 31.4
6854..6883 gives 32.3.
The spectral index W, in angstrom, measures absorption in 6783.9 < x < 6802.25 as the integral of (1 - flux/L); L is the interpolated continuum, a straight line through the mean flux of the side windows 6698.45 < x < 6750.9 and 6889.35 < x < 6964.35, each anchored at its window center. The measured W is 2.6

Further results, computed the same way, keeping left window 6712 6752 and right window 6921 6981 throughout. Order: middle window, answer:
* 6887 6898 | 1.33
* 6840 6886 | 7.31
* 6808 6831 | 2.68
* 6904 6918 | 1.76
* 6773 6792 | 1.81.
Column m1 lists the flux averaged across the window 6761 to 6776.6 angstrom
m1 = 30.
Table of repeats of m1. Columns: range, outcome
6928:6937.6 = 41.5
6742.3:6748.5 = 28.4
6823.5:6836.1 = 33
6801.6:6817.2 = 29.8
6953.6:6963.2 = 46.1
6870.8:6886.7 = 34.4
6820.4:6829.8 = 31.3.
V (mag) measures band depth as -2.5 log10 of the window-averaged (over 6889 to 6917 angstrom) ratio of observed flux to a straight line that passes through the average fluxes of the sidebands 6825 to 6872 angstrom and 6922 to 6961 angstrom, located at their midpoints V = 0.09 mag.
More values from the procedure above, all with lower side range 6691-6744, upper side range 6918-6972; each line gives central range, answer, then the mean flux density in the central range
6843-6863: 0.226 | 30.9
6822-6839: 0.123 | 32.6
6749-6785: 0.114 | 29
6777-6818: 0.186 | 28.9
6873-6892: 0.157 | 34.8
